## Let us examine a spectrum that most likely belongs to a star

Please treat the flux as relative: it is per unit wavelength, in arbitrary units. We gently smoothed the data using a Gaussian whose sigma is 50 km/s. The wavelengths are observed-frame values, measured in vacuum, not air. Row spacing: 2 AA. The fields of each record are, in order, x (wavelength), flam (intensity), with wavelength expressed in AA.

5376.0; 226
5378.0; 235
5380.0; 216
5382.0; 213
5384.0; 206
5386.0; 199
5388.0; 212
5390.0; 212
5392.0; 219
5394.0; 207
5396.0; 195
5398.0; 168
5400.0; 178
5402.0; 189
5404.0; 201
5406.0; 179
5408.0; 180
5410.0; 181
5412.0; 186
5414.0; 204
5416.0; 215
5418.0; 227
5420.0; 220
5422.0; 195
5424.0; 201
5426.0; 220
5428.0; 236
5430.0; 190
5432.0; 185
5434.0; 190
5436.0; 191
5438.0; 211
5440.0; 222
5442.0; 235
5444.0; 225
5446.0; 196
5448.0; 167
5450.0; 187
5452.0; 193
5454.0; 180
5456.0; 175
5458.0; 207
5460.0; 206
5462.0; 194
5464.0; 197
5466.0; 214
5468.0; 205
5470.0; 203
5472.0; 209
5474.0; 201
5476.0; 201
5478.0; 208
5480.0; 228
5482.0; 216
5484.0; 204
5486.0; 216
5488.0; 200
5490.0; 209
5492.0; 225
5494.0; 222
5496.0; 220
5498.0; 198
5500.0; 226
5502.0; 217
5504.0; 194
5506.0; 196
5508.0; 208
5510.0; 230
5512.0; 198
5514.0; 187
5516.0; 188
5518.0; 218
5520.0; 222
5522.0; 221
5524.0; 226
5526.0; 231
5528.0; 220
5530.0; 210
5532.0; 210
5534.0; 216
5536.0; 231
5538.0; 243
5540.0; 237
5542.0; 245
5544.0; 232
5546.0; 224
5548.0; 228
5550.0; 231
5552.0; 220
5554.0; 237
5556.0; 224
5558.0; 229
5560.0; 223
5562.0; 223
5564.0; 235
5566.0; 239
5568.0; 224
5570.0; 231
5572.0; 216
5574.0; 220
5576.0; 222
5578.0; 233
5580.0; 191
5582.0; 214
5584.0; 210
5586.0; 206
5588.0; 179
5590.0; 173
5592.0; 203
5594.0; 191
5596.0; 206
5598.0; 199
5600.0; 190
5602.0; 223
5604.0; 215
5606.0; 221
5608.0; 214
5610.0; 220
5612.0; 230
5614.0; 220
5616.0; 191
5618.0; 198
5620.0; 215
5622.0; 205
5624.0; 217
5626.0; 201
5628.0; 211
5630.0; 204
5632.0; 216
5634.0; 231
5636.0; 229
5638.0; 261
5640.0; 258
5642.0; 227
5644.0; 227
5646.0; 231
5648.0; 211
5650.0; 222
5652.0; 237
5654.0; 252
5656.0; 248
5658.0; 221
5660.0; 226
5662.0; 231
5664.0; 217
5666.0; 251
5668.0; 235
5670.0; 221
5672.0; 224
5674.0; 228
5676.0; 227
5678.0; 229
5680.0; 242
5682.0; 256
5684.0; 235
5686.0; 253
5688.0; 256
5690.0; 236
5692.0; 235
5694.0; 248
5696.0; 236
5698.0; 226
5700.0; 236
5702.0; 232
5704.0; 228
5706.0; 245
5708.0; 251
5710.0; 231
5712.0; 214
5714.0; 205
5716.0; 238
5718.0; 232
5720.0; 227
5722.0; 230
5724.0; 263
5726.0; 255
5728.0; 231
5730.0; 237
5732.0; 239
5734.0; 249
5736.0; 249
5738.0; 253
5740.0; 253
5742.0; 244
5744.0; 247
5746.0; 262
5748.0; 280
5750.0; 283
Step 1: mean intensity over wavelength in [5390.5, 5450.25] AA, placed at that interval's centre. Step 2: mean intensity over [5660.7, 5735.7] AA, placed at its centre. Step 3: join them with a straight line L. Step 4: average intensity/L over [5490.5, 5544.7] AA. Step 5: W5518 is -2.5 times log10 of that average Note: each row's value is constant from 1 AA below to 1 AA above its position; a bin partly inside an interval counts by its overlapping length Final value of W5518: -0.02 mag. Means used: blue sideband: 200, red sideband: 236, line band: 217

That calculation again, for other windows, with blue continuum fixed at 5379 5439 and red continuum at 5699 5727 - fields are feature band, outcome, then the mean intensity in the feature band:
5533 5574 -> -0.059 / 229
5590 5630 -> 0.077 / 208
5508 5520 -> 0.034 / 206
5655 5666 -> -0.008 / 231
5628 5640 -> -0.015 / 229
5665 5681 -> -0.008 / 232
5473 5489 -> -0.002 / 209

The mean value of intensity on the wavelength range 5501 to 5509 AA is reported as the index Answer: 204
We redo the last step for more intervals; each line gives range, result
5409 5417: 196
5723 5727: 259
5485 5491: 208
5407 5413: 182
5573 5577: 221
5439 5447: 220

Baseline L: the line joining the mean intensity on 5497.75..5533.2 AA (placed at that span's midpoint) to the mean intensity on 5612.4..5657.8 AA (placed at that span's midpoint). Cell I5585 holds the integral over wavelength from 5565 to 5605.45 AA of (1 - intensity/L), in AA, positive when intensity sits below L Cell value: 1.7 AA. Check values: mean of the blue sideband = 211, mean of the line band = 209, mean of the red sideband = 223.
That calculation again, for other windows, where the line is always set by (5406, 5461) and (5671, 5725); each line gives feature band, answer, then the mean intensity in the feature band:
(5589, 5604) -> 1.6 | 199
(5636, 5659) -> -0.7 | 236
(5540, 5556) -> -1.1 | 231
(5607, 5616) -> 0.3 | 218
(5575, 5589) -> 0.8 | 208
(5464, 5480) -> -0.1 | 207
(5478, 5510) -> -0.6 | 212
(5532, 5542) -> -0.8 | 231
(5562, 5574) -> -0.5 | 228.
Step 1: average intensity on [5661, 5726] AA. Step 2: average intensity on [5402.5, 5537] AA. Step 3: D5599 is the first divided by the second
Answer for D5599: 1.1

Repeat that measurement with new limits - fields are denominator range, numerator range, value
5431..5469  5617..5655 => 1.13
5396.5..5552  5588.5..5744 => 1.10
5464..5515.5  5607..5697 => 1.09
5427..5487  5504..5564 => 1.09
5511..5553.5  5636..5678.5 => 1.05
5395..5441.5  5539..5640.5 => 1.10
